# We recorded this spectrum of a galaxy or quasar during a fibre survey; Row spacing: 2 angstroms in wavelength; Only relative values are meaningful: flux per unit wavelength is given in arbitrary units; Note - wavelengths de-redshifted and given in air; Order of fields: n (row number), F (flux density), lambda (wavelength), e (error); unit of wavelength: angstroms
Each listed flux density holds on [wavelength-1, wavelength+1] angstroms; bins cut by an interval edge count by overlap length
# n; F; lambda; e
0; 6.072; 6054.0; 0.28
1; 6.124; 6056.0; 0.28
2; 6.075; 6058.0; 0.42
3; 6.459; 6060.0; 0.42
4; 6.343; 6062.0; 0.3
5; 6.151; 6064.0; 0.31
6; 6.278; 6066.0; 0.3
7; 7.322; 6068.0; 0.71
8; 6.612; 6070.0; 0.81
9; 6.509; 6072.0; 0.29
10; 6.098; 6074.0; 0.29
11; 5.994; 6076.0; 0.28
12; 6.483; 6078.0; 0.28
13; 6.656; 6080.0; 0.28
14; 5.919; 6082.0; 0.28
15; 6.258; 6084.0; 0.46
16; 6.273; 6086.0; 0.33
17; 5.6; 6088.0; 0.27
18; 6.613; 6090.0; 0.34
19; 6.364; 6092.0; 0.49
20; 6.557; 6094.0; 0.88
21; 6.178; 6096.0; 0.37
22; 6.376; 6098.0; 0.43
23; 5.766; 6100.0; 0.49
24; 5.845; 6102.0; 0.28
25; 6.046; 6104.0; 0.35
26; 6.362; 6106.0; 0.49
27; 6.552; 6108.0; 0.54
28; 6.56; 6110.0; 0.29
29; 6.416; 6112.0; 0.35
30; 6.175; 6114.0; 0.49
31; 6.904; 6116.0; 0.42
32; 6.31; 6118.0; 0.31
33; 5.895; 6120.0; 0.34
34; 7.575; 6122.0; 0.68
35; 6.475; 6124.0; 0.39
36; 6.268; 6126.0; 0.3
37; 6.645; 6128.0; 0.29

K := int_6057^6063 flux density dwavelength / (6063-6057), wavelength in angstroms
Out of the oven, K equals 6.29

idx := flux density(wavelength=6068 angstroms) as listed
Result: 7.322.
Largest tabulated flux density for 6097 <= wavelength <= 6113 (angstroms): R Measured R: 6.56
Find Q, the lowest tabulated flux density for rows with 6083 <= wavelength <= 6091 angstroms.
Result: 5.6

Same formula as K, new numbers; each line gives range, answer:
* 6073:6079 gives 6.19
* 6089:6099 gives 6.42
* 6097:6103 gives 6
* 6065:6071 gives 6.74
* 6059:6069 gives 6.51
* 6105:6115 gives 6.41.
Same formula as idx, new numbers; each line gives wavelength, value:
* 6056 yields 6.124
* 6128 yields 6.645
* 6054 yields 6.072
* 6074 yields 6.098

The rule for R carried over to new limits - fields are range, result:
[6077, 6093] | 6.656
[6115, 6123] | 7.575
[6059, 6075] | 7.322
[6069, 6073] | 6.612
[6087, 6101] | 6.613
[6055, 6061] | 6.459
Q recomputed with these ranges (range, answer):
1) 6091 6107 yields 5.766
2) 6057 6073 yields 6.075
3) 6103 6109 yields 6.046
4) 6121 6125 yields 6.475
